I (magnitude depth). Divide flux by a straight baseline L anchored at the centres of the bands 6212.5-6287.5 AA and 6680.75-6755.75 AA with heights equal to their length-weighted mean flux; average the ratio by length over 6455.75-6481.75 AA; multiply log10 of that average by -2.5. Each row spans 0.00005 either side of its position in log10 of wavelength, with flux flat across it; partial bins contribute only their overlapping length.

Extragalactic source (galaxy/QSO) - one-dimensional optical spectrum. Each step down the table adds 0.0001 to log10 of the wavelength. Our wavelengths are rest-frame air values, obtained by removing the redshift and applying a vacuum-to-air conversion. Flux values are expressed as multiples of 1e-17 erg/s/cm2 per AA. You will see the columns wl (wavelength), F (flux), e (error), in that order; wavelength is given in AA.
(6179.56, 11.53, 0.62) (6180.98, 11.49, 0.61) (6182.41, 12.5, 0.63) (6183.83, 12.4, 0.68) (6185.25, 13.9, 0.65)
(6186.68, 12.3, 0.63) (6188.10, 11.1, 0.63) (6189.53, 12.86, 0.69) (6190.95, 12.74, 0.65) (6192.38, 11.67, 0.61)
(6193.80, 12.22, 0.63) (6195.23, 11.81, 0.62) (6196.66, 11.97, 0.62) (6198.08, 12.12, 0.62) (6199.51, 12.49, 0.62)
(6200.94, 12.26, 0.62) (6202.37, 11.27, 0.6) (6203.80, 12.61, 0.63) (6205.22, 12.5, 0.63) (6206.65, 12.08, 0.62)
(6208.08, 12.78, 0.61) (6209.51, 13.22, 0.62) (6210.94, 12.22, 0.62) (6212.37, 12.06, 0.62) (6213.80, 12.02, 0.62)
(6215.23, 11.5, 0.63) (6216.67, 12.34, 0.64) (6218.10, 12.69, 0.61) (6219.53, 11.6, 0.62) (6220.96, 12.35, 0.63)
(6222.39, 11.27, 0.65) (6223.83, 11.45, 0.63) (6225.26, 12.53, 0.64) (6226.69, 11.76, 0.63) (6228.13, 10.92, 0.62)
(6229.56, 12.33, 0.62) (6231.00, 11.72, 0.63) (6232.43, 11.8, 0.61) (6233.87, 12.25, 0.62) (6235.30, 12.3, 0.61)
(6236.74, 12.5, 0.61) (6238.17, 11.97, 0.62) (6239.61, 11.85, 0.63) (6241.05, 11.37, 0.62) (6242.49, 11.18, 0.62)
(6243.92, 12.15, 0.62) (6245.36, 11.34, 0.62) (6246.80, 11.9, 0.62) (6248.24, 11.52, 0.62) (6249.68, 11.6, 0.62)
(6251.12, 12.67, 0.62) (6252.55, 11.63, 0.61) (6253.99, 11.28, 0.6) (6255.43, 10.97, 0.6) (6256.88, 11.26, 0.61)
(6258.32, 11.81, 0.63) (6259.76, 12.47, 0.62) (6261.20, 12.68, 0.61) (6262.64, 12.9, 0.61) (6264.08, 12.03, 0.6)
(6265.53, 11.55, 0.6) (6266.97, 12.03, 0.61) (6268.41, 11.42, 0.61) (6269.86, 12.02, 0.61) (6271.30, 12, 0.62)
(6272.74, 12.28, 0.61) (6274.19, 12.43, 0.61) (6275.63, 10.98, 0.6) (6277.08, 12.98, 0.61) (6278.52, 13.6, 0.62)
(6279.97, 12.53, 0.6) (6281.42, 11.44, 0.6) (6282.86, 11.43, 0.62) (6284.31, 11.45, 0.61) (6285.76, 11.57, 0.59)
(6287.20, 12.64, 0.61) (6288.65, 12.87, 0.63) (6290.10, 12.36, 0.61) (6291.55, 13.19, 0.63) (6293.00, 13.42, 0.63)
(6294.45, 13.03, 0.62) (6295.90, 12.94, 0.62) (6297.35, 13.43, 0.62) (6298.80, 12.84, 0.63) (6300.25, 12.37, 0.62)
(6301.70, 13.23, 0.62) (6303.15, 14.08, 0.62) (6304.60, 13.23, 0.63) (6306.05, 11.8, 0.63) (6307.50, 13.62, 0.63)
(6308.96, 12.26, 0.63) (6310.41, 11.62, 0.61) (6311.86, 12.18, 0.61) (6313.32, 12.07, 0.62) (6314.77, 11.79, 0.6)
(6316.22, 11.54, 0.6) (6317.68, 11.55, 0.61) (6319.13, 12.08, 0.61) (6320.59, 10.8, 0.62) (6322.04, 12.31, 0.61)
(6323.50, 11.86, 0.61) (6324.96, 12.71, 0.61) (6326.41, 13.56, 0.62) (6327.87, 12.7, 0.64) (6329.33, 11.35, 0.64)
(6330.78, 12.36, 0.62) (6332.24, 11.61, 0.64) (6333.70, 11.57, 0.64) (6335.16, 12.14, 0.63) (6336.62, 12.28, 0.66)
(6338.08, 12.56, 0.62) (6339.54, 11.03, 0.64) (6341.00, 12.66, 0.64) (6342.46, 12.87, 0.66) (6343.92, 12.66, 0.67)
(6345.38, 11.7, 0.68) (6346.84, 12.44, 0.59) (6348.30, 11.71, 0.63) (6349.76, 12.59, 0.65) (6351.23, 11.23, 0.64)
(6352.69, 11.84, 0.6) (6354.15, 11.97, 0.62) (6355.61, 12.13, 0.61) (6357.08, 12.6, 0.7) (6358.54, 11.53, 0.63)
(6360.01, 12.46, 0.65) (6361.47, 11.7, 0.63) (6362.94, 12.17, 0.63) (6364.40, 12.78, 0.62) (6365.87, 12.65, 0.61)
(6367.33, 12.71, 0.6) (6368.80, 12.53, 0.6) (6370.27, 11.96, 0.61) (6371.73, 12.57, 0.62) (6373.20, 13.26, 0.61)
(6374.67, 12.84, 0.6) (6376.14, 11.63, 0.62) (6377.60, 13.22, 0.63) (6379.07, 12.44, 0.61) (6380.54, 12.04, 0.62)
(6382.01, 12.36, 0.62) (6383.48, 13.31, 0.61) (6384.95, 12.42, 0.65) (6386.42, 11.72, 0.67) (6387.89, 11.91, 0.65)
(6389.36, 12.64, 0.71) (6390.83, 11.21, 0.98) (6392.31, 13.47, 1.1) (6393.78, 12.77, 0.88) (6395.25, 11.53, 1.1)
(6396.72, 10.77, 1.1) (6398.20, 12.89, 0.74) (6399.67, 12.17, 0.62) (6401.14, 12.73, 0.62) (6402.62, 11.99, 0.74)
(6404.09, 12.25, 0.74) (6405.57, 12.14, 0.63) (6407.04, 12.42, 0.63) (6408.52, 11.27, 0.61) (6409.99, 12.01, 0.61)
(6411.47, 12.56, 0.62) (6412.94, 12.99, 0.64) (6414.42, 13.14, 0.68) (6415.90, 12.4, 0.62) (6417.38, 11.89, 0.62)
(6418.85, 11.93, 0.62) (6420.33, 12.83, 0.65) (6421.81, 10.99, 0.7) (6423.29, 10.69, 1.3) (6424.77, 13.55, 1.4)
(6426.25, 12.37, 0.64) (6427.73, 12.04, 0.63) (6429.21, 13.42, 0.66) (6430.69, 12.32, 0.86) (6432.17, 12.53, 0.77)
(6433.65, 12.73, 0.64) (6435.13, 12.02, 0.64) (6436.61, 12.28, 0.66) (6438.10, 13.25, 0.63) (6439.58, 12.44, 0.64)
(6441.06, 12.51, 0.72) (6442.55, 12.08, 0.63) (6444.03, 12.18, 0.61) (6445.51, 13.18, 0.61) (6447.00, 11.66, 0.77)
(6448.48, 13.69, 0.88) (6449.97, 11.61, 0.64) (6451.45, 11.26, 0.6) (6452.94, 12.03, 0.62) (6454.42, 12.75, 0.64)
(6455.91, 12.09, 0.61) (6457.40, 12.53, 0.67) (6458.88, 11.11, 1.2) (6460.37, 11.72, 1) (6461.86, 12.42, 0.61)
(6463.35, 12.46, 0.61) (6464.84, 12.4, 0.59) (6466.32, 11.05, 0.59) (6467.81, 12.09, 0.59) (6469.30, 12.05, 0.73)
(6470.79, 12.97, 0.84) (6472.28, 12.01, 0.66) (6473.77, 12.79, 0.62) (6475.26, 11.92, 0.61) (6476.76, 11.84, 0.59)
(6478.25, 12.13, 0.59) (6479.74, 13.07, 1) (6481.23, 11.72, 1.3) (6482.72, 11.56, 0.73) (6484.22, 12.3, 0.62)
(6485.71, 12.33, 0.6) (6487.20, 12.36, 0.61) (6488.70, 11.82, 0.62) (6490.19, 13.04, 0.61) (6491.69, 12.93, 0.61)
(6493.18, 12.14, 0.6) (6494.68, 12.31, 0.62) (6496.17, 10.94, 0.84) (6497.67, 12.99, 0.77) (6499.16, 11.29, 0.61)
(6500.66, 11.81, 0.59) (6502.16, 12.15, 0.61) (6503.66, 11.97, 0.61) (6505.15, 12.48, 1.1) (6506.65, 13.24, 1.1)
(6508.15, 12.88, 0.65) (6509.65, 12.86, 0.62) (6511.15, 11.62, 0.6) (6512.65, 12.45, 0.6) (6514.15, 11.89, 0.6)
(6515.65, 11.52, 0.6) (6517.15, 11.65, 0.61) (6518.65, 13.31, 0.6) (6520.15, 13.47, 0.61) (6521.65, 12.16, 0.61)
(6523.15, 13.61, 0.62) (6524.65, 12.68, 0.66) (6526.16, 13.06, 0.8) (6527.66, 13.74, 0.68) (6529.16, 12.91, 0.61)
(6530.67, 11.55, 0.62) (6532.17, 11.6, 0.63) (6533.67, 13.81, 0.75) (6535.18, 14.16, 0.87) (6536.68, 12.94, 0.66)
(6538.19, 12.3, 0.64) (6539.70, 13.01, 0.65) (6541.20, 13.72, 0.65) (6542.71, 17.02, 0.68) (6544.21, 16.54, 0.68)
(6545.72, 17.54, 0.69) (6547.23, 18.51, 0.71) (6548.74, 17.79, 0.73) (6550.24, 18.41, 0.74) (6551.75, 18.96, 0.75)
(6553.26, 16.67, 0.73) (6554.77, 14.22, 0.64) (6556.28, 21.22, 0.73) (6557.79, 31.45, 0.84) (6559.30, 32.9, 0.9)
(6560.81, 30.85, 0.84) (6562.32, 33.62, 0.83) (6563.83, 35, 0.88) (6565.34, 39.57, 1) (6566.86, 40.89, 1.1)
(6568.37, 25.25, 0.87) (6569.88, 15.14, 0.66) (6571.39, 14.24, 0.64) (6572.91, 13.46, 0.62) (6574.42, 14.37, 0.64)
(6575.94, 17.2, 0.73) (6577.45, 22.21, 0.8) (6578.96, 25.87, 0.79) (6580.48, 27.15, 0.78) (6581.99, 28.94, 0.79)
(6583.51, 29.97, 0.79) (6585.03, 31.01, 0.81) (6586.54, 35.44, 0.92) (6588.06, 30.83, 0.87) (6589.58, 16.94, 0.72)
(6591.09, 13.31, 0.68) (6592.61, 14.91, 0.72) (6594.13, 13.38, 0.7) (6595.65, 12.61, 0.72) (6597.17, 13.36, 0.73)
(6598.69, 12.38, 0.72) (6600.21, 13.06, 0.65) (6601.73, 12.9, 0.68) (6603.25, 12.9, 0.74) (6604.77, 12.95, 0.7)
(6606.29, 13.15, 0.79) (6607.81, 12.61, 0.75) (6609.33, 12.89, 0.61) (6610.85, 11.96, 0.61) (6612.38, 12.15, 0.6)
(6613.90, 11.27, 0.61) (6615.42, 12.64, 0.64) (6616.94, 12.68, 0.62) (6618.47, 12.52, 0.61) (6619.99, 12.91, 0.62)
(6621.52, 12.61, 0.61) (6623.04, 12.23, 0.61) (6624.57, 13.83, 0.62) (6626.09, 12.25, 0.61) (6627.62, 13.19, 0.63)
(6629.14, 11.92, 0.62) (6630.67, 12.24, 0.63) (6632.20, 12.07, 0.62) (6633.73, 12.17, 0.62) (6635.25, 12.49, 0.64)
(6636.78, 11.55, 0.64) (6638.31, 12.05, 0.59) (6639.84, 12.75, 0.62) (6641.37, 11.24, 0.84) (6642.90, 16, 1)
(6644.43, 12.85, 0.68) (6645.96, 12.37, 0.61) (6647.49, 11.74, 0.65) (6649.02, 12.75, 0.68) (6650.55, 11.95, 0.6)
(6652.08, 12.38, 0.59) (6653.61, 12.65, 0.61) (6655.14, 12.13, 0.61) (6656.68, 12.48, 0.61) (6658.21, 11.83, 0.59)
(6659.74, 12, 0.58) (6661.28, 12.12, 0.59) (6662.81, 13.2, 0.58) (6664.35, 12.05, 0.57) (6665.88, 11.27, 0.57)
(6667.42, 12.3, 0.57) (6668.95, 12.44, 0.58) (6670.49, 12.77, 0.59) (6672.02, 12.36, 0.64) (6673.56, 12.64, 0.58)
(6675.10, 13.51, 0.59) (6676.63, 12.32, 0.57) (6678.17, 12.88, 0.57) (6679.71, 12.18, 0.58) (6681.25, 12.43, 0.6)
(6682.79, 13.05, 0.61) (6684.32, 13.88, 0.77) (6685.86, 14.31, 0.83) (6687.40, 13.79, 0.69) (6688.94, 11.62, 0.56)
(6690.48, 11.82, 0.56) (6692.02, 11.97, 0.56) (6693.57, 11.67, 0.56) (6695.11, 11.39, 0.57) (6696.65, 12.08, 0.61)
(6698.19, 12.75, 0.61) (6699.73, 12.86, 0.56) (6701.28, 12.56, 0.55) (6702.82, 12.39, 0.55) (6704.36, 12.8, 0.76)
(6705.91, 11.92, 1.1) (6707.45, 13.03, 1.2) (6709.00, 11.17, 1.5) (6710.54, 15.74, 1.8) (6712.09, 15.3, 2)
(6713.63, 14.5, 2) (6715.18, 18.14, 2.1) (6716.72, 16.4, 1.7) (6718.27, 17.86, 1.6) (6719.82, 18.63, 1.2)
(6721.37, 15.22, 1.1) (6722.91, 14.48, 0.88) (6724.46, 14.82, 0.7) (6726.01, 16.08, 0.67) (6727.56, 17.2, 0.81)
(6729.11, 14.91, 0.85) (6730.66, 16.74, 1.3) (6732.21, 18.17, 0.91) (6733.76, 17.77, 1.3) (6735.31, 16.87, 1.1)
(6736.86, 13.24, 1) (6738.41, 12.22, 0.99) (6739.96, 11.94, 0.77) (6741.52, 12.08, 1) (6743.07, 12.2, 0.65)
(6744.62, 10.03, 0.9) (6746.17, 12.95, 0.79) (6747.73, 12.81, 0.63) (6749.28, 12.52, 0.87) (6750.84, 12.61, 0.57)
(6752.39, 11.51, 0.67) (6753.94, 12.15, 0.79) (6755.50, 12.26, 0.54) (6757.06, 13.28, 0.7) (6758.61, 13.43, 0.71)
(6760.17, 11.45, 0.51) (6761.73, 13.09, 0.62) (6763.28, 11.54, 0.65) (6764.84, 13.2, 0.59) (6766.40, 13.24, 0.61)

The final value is 0.06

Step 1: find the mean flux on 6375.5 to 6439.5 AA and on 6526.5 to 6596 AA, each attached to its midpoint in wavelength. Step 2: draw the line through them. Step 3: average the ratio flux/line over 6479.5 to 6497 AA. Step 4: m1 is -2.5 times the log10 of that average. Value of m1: 0.34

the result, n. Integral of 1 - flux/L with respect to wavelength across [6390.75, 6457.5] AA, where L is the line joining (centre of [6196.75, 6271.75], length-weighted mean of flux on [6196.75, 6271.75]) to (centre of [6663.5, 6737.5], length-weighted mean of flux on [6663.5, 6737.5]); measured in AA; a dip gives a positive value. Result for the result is 2.34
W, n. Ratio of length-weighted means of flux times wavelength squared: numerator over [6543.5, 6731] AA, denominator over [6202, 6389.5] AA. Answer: 1.44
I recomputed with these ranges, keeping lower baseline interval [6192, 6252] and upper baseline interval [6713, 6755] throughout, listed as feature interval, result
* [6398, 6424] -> 0.068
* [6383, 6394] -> 0.039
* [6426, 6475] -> 0.073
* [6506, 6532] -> 0.075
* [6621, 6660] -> 0.135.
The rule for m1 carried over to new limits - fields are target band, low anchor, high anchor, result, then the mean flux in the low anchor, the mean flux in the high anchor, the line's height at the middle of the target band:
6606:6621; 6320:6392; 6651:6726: 0.047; 12.2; 13.2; 13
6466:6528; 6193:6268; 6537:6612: 0.427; 12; 20.1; 18.3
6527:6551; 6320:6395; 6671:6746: -0.129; 12.3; 13.8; 13.1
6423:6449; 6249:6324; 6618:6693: -0.014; 12.2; 12.5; 12.4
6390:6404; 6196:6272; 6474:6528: 0.003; 12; 12.4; 12.2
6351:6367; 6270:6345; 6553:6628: 0.124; 12.3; 19.3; 13.6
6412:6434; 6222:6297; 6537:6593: 0.387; 12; 22.6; 17.7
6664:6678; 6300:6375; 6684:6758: 0.097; 12.3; 13.8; 13.6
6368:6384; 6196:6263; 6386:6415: -0.031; 12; 12.2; 12.2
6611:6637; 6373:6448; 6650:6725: 0.051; 12.3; 13.2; 13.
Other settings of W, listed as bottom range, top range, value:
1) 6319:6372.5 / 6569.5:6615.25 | 1.56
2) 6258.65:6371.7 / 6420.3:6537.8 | 1.06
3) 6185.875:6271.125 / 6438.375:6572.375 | 1.37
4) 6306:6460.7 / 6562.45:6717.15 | 1.33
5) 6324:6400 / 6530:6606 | 1.74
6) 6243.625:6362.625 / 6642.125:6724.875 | 1.22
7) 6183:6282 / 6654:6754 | 1.29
